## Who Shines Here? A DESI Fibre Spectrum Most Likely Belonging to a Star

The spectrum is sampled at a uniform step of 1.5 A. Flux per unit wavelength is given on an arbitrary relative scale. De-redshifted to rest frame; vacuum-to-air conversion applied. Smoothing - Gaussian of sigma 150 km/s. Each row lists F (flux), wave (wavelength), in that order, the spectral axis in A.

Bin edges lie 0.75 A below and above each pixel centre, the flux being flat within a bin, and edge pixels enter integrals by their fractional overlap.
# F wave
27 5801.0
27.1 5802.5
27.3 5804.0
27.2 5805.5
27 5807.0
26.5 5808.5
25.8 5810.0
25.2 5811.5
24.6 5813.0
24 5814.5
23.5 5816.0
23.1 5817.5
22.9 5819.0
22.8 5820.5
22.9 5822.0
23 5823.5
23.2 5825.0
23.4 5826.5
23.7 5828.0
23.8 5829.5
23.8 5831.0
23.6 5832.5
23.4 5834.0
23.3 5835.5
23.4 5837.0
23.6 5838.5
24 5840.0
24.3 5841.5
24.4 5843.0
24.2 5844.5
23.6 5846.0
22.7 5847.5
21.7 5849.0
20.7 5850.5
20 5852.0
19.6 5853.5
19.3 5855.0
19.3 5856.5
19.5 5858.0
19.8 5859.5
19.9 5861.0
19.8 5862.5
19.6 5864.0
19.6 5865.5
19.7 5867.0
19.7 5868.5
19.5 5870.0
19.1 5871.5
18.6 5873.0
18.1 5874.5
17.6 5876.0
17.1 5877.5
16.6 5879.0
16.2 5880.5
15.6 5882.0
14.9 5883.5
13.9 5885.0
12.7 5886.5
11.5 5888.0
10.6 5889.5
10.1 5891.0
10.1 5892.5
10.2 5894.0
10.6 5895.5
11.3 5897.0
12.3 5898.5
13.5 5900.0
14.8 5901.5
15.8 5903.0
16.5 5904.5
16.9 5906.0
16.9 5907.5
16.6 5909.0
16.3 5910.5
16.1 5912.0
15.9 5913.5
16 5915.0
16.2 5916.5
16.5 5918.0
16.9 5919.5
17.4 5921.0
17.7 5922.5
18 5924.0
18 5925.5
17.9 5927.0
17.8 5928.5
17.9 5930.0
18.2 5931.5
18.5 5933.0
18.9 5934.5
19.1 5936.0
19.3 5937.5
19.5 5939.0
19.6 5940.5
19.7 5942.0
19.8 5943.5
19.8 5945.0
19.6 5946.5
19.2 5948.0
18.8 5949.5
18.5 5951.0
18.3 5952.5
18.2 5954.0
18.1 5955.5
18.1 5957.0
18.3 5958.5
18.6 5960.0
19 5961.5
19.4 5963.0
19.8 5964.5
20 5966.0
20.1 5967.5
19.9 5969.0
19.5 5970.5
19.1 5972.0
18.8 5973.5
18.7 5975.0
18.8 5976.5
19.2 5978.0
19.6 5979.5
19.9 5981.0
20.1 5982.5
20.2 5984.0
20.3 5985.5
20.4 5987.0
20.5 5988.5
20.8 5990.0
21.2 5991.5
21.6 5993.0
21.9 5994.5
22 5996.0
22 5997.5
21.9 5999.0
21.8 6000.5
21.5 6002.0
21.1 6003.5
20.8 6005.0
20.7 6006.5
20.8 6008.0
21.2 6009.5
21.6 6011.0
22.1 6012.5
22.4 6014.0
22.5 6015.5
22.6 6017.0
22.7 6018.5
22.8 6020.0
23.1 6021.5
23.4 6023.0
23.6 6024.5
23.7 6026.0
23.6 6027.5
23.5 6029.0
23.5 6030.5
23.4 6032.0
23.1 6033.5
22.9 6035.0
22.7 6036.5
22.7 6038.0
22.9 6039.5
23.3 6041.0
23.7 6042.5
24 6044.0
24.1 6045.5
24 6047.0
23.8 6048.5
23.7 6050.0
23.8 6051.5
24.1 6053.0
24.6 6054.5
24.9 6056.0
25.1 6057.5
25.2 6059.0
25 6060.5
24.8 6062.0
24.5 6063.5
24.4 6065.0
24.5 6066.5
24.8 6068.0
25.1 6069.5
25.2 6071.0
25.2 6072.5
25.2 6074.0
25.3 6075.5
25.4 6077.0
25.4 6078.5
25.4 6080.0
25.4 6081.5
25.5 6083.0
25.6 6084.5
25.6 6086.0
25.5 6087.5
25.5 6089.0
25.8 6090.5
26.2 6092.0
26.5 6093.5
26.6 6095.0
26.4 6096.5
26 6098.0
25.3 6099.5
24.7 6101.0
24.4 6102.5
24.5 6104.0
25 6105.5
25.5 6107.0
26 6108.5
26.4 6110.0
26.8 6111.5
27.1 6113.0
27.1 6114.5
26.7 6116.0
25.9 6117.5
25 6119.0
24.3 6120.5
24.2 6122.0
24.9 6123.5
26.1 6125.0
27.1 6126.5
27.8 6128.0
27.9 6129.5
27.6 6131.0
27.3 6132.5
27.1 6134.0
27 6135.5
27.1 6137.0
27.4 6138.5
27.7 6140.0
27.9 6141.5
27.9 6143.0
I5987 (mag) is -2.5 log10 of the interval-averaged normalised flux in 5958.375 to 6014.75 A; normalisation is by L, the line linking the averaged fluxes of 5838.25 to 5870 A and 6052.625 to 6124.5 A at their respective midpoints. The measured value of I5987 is 0.154 mag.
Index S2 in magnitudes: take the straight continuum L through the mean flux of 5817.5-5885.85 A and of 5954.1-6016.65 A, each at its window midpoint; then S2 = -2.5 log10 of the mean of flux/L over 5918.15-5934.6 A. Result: 0.15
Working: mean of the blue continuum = 20.8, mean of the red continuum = 20.3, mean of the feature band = 17.8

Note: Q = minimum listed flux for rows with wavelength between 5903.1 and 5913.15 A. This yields 16.1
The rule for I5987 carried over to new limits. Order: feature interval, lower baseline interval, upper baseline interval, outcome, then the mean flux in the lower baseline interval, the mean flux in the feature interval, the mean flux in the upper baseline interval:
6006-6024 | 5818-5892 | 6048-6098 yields 0.075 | 20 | 22.2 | 25.2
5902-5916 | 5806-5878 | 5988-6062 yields 0.343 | 22.1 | 16.3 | 22.8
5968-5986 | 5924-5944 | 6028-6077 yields 0.065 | 18.7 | 19.5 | 24.2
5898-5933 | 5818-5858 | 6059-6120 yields 0.380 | 22.7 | 16.6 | 25.5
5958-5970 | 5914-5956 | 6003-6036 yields 0.020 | 18.3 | 19.4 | 22.5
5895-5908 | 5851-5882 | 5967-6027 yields 0.335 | 18.9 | 14.3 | 21.1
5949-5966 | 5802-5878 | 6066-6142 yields 0.269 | 22.3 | 18.7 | 26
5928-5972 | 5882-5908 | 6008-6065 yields -0.116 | 13.1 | 19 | 23.5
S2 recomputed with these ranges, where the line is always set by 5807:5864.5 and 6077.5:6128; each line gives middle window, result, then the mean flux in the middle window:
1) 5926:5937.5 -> 0.28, 18.4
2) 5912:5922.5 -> 0.39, 16.5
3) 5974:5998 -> 0.20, 20.4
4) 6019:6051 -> 0.07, 23.4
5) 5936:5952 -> 0.23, 19.4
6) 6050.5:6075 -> 0.02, 24.8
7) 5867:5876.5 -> 0.22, 18.9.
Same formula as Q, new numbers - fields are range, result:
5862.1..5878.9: 17.1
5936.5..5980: 18.1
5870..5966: 10.1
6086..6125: 24.2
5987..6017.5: 20.4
